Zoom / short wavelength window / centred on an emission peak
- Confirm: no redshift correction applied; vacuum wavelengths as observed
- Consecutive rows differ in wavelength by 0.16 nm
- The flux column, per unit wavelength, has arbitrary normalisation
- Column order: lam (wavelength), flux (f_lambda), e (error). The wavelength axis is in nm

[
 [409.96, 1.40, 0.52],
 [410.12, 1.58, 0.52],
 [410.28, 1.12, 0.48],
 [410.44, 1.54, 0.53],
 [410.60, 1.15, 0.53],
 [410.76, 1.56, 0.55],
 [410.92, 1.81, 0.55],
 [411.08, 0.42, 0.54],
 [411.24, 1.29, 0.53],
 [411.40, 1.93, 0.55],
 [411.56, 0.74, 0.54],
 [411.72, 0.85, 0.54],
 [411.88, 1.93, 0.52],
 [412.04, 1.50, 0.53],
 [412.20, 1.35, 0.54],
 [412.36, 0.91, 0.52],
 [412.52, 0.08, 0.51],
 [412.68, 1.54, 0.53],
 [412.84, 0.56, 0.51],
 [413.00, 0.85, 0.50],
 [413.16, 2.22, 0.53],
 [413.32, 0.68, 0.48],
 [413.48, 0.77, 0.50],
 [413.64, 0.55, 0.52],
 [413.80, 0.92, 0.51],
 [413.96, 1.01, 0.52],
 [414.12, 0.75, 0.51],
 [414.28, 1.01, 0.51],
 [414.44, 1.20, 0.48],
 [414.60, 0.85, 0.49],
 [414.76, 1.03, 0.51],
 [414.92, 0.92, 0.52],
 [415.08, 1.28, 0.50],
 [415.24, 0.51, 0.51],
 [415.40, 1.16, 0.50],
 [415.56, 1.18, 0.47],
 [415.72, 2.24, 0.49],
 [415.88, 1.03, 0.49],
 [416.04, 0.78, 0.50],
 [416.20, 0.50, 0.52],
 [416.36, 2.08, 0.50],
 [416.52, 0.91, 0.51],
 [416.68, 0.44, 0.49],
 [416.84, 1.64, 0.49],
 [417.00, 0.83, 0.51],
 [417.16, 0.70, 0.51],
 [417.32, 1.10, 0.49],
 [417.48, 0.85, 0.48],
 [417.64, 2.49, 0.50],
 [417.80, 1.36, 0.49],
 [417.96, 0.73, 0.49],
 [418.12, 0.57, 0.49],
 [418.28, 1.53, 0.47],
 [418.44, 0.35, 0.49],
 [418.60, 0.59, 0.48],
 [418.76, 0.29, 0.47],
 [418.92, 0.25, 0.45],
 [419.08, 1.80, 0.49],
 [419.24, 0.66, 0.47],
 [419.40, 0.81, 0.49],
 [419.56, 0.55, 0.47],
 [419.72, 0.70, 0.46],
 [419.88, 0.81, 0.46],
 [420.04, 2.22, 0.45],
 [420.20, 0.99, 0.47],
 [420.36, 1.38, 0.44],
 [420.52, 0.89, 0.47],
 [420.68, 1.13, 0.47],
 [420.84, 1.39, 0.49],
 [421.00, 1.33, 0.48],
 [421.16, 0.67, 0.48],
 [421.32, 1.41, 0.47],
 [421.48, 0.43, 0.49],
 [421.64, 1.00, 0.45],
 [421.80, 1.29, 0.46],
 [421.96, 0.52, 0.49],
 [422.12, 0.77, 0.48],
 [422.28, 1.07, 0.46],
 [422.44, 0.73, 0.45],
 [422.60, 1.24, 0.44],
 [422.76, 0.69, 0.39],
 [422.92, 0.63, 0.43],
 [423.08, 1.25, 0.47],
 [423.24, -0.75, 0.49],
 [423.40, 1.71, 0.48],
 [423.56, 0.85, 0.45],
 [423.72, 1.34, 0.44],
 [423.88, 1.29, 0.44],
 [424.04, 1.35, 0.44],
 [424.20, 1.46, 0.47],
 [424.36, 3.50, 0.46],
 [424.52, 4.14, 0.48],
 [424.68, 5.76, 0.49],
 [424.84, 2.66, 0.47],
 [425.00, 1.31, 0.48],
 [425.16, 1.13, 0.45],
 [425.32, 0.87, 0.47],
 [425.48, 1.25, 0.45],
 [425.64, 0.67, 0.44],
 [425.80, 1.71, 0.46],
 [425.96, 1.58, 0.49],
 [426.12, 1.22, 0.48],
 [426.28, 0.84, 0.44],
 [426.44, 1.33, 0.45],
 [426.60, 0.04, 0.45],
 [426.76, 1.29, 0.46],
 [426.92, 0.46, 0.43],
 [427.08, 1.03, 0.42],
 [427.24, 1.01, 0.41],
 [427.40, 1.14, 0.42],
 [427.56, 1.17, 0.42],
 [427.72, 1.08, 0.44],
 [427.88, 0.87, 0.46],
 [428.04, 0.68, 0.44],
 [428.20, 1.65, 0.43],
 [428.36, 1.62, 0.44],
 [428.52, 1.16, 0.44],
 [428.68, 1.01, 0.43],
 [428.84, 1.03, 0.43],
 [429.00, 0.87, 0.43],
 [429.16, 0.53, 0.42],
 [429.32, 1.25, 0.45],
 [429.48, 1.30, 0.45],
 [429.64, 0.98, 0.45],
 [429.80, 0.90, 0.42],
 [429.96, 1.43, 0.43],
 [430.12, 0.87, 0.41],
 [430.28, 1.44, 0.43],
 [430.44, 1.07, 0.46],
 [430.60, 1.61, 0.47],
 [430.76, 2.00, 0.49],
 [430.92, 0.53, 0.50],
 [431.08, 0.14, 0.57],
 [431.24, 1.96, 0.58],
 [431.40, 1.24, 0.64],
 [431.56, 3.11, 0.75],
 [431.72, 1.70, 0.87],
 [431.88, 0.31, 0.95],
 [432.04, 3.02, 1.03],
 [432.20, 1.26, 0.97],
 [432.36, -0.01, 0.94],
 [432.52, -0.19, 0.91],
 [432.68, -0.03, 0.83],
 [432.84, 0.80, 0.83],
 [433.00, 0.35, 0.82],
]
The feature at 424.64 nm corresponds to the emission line [O II]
